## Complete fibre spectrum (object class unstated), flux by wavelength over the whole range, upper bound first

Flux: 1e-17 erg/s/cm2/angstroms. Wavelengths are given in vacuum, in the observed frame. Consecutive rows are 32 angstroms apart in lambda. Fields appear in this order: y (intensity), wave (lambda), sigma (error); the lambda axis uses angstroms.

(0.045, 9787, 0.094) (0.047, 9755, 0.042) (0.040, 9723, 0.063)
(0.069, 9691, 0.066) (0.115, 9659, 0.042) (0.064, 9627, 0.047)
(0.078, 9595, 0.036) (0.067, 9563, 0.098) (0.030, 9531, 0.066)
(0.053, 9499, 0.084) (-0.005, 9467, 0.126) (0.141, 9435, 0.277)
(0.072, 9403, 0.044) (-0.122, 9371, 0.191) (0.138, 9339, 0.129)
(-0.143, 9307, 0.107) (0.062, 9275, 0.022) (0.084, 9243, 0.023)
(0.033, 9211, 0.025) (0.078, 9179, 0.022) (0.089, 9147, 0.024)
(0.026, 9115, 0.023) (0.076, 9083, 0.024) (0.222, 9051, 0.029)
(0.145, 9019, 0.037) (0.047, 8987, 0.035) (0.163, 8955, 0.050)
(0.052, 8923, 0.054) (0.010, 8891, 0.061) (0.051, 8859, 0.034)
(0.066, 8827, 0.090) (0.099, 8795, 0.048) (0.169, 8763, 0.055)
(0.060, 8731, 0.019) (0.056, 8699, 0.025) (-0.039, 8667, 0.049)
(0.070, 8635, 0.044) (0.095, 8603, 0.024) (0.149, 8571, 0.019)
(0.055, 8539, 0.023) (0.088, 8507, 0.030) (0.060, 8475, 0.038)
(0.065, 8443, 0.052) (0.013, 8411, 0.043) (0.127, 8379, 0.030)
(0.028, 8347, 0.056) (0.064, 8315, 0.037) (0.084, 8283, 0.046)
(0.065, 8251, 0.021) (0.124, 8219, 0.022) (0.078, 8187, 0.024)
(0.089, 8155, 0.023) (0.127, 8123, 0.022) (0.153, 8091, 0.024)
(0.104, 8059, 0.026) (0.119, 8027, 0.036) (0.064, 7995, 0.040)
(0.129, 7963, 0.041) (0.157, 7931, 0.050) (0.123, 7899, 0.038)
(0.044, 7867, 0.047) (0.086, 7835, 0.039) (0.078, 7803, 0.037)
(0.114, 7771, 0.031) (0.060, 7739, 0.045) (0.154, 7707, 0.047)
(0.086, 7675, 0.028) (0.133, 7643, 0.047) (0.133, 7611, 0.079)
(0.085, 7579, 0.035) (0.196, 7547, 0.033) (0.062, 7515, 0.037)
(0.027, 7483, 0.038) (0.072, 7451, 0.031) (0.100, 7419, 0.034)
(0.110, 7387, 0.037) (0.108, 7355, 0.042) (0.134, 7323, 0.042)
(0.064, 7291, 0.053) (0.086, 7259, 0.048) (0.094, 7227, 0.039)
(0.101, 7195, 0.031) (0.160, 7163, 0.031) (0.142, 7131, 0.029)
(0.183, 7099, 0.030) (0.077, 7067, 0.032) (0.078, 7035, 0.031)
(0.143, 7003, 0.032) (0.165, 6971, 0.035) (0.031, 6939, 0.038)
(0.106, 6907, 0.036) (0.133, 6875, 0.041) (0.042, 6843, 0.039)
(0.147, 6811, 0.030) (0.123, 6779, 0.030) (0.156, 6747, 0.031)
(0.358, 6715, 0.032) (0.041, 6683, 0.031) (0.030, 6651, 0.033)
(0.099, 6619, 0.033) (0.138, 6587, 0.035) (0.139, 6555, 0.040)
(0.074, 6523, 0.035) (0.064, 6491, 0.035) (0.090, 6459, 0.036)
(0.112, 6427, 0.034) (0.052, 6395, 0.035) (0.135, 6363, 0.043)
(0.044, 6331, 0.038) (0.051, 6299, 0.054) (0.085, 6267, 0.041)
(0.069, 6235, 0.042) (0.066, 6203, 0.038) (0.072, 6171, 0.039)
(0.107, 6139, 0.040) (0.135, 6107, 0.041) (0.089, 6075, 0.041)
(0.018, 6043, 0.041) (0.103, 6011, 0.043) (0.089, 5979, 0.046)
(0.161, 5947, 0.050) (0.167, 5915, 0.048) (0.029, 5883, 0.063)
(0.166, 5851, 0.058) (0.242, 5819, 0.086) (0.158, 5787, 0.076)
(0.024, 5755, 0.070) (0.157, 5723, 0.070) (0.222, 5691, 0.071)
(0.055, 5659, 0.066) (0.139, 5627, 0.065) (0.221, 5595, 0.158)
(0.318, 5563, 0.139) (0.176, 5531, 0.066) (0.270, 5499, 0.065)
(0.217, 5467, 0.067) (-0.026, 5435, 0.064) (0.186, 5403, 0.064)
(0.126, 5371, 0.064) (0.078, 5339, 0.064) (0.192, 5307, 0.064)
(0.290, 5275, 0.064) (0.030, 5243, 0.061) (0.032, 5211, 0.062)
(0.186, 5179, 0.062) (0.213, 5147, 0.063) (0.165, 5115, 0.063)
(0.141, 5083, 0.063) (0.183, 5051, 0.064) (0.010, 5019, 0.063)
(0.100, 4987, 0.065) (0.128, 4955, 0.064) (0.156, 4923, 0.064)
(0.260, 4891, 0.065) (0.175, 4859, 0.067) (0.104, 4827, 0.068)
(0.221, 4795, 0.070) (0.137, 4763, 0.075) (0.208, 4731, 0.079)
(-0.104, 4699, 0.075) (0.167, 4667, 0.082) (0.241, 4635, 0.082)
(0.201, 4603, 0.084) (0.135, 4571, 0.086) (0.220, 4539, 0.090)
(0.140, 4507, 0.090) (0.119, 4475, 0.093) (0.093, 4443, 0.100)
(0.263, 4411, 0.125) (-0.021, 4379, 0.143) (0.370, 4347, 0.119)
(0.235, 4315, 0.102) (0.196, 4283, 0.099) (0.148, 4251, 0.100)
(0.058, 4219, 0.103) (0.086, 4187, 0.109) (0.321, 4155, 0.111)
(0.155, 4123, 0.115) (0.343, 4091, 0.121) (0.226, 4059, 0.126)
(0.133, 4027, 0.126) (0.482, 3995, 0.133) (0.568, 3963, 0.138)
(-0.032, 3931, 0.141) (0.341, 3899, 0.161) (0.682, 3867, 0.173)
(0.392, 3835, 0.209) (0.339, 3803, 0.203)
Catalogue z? 0.80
